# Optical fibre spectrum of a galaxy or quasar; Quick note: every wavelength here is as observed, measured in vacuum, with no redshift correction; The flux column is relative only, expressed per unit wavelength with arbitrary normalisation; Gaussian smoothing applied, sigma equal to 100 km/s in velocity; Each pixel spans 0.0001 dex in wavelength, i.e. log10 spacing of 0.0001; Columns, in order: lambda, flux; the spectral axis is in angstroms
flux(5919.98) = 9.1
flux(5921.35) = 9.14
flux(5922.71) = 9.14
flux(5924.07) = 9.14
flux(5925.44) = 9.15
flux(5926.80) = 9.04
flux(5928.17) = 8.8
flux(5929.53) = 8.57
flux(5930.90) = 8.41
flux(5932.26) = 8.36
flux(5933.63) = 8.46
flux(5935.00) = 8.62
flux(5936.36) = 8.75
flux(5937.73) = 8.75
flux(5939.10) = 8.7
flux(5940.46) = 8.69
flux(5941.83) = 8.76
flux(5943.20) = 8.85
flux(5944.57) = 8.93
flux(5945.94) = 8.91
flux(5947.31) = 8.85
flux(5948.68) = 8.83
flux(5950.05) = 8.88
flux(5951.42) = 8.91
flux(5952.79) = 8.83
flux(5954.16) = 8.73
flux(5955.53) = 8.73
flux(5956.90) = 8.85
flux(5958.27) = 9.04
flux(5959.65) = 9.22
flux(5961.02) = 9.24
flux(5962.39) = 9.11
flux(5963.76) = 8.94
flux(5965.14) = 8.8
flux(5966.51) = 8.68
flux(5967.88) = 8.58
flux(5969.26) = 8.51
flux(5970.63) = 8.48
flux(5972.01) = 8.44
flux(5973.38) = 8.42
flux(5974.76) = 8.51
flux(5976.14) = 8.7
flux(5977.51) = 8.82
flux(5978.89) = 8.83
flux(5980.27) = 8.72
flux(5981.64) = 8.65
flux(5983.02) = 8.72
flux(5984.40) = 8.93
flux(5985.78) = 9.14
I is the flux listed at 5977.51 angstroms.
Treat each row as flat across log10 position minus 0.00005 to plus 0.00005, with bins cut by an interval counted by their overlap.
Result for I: 8.82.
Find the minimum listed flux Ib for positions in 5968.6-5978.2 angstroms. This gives 8.42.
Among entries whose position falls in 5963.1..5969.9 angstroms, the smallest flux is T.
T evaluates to 8.51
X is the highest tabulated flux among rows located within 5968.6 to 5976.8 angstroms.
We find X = 8.7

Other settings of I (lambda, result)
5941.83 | 8.76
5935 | 8.62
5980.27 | 8.72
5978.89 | 8.83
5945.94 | 8.91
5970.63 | 8.48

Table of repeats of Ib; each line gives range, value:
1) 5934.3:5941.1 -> 8.62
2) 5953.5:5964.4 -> 8.73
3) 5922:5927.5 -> 9.04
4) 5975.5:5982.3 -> 8.65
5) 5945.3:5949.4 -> 8.83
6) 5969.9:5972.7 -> 8.44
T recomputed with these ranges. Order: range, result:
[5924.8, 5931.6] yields 8.41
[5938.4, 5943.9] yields 8.69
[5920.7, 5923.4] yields 9.14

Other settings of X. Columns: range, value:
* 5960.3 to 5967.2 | 9.24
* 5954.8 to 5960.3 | 9.22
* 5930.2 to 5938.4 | 8.75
